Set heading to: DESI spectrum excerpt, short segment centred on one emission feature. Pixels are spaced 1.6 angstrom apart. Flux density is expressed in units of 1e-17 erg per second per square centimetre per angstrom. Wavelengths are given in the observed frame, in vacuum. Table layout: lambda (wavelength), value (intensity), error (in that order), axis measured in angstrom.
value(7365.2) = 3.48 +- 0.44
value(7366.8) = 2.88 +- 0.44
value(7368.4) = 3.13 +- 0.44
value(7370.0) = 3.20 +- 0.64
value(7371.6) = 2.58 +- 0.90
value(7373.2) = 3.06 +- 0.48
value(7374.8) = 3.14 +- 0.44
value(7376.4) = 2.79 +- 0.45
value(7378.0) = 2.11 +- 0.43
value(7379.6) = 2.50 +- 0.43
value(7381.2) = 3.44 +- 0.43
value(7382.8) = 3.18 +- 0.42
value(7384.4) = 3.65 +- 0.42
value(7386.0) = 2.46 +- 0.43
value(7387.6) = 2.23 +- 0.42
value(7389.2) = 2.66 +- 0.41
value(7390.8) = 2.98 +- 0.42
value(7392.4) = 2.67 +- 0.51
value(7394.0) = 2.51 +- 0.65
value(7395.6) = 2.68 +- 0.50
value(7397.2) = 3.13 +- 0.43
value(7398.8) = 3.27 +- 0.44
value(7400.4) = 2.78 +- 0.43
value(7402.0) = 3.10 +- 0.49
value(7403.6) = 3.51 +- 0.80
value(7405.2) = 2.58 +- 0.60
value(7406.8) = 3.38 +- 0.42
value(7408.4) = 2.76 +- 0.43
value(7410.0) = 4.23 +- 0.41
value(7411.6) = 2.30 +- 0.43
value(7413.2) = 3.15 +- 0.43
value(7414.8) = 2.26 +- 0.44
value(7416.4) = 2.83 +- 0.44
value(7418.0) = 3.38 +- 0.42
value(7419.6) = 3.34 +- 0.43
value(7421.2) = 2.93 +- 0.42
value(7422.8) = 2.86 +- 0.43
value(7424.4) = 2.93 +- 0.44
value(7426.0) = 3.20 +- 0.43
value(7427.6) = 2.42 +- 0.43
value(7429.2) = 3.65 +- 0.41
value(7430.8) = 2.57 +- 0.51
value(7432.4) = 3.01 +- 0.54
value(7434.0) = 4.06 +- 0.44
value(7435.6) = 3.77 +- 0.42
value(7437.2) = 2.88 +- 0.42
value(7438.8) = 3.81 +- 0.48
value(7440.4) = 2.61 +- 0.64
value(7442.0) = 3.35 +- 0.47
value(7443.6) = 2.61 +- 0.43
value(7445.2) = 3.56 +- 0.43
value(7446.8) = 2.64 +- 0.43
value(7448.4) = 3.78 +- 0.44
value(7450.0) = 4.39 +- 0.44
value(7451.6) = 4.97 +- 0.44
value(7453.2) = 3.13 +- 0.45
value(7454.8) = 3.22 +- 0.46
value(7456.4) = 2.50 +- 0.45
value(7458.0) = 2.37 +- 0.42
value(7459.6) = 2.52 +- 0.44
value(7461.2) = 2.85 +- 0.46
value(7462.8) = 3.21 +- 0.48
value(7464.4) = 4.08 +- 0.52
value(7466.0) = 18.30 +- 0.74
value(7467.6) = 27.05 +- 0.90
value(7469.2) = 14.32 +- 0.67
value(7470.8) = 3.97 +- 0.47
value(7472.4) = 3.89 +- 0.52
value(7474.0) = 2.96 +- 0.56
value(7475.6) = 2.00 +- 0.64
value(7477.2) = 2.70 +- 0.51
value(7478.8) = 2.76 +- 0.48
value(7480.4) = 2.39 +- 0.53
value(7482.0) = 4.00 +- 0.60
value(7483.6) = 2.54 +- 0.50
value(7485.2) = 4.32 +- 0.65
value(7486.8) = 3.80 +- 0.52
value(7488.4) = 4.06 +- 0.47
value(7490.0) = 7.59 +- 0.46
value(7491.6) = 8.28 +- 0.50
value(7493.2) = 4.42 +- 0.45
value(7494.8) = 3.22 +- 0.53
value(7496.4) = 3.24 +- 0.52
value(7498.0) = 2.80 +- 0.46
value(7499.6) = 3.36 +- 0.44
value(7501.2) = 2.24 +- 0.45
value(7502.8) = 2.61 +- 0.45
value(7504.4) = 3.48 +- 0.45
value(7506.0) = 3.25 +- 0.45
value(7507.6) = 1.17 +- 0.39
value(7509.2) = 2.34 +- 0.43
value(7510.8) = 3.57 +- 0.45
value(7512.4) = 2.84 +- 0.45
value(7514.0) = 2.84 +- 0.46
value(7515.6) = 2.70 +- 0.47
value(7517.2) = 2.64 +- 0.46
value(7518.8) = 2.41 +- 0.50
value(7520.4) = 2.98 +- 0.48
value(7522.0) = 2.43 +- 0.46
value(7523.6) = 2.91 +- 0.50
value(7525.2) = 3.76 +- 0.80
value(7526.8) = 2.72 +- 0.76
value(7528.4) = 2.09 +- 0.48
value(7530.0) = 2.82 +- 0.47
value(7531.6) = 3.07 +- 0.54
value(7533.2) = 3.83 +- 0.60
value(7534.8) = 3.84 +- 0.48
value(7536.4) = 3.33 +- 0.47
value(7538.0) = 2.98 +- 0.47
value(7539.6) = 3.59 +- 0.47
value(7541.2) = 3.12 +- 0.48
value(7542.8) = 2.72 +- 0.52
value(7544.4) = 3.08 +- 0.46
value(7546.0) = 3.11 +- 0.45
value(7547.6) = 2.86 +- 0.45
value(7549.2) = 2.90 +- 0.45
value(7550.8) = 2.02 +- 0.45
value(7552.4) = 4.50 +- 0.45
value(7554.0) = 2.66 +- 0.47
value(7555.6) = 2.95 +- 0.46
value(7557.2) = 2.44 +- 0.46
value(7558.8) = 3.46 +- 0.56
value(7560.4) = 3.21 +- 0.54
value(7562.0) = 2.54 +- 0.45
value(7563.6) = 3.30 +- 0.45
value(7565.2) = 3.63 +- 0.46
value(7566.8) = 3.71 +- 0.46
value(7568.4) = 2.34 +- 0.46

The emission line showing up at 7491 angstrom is [N II] 6583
